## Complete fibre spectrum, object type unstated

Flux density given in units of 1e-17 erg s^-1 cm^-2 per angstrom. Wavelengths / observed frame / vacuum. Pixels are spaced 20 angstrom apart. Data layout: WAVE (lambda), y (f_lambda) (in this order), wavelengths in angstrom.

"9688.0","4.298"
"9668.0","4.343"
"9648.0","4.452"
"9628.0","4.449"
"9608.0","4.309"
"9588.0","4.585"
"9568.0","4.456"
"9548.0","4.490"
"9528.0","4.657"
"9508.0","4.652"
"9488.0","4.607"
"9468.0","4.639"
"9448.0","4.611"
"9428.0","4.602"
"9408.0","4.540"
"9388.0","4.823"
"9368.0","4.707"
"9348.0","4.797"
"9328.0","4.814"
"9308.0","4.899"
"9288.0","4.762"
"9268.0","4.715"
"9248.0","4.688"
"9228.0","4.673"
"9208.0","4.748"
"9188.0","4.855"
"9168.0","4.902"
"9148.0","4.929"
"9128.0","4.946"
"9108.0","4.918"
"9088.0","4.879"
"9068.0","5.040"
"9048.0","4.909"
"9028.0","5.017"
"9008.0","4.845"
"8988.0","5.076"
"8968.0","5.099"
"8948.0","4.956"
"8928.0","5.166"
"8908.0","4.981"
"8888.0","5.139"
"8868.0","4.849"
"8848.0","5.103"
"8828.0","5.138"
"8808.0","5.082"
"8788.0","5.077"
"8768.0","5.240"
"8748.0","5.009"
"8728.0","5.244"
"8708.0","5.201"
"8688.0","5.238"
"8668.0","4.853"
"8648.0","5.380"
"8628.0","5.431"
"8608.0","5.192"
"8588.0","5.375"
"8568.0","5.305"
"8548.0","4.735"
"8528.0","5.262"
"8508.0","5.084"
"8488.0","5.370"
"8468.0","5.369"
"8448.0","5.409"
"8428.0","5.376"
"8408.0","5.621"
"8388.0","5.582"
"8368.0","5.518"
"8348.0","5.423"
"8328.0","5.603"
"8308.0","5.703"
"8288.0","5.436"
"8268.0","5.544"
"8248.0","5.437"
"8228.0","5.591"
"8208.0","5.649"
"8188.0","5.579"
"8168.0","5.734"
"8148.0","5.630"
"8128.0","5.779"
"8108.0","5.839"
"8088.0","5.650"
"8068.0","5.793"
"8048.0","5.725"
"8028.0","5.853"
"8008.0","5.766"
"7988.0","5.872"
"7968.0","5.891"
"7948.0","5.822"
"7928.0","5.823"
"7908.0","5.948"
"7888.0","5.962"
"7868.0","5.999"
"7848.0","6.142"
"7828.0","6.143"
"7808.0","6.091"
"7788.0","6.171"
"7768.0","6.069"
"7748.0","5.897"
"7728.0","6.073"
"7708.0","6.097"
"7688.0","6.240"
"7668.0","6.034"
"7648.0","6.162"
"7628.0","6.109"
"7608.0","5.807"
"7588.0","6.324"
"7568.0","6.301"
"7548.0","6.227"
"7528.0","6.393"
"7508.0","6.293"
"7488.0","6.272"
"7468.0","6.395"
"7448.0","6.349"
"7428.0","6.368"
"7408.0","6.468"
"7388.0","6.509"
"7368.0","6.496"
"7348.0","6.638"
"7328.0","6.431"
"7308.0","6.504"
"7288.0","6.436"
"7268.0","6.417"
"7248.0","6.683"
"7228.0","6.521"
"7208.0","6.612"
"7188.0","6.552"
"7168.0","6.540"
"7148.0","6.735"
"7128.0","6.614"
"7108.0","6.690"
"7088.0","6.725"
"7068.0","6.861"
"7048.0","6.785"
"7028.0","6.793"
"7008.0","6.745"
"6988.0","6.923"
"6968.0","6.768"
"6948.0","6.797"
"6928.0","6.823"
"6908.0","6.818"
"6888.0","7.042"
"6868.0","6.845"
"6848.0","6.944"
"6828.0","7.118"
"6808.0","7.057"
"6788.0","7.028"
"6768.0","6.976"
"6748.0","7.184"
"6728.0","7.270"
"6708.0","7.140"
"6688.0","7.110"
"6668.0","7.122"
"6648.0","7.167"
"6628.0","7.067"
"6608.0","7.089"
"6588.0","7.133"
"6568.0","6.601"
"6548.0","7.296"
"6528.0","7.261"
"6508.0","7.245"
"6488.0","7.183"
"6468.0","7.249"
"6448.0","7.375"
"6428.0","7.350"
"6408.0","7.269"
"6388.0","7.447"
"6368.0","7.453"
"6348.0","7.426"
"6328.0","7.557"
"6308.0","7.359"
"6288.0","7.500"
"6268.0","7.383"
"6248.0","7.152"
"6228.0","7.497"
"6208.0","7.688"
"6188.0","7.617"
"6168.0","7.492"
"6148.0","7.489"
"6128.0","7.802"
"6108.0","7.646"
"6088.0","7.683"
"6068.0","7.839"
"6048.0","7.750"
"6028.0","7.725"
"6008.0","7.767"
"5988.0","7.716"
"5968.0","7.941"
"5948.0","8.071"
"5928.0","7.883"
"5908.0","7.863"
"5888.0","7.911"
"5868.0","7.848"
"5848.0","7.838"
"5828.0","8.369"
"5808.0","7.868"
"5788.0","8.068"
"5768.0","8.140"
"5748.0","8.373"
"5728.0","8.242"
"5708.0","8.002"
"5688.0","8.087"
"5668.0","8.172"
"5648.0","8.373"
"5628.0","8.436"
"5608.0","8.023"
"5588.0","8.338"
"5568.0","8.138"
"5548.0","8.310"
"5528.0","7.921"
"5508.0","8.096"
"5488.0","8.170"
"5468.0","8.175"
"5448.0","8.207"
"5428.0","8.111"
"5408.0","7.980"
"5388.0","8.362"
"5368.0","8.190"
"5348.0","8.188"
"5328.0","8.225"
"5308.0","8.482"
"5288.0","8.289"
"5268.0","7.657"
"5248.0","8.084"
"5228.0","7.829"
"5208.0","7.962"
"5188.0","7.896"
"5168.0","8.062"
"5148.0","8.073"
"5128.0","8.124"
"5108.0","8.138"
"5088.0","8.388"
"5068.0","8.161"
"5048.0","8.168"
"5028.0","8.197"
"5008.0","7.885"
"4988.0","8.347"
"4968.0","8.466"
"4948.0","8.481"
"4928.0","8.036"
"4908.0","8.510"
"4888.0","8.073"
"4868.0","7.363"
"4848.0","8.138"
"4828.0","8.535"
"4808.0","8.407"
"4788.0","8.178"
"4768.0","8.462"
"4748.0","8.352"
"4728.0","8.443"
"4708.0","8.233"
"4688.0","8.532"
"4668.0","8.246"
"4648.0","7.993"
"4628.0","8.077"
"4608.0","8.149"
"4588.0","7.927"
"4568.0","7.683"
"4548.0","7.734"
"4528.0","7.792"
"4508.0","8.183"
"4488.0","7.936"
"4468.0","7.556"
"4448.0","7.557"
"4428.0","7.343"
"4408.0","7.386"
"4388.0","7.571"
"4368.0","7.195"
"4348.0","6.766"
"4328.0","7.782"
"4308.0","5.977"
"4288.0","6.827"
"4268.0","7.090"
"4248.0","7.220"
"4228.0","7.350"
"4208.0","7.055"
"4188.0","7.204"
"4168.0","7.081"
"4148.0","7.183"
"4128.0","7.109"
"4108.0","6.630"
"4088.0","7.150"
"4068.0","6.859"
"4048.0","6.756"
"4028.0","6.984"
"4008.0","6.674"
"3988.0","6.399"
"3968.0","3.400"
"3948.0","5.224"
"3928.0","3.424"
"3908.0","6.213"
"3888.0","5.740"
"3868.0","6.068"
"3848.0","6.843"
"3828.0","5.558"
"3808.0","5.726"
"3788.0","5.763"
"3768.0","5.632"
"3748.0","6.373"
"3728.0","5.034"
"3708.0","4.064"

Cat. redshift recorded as 0.000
